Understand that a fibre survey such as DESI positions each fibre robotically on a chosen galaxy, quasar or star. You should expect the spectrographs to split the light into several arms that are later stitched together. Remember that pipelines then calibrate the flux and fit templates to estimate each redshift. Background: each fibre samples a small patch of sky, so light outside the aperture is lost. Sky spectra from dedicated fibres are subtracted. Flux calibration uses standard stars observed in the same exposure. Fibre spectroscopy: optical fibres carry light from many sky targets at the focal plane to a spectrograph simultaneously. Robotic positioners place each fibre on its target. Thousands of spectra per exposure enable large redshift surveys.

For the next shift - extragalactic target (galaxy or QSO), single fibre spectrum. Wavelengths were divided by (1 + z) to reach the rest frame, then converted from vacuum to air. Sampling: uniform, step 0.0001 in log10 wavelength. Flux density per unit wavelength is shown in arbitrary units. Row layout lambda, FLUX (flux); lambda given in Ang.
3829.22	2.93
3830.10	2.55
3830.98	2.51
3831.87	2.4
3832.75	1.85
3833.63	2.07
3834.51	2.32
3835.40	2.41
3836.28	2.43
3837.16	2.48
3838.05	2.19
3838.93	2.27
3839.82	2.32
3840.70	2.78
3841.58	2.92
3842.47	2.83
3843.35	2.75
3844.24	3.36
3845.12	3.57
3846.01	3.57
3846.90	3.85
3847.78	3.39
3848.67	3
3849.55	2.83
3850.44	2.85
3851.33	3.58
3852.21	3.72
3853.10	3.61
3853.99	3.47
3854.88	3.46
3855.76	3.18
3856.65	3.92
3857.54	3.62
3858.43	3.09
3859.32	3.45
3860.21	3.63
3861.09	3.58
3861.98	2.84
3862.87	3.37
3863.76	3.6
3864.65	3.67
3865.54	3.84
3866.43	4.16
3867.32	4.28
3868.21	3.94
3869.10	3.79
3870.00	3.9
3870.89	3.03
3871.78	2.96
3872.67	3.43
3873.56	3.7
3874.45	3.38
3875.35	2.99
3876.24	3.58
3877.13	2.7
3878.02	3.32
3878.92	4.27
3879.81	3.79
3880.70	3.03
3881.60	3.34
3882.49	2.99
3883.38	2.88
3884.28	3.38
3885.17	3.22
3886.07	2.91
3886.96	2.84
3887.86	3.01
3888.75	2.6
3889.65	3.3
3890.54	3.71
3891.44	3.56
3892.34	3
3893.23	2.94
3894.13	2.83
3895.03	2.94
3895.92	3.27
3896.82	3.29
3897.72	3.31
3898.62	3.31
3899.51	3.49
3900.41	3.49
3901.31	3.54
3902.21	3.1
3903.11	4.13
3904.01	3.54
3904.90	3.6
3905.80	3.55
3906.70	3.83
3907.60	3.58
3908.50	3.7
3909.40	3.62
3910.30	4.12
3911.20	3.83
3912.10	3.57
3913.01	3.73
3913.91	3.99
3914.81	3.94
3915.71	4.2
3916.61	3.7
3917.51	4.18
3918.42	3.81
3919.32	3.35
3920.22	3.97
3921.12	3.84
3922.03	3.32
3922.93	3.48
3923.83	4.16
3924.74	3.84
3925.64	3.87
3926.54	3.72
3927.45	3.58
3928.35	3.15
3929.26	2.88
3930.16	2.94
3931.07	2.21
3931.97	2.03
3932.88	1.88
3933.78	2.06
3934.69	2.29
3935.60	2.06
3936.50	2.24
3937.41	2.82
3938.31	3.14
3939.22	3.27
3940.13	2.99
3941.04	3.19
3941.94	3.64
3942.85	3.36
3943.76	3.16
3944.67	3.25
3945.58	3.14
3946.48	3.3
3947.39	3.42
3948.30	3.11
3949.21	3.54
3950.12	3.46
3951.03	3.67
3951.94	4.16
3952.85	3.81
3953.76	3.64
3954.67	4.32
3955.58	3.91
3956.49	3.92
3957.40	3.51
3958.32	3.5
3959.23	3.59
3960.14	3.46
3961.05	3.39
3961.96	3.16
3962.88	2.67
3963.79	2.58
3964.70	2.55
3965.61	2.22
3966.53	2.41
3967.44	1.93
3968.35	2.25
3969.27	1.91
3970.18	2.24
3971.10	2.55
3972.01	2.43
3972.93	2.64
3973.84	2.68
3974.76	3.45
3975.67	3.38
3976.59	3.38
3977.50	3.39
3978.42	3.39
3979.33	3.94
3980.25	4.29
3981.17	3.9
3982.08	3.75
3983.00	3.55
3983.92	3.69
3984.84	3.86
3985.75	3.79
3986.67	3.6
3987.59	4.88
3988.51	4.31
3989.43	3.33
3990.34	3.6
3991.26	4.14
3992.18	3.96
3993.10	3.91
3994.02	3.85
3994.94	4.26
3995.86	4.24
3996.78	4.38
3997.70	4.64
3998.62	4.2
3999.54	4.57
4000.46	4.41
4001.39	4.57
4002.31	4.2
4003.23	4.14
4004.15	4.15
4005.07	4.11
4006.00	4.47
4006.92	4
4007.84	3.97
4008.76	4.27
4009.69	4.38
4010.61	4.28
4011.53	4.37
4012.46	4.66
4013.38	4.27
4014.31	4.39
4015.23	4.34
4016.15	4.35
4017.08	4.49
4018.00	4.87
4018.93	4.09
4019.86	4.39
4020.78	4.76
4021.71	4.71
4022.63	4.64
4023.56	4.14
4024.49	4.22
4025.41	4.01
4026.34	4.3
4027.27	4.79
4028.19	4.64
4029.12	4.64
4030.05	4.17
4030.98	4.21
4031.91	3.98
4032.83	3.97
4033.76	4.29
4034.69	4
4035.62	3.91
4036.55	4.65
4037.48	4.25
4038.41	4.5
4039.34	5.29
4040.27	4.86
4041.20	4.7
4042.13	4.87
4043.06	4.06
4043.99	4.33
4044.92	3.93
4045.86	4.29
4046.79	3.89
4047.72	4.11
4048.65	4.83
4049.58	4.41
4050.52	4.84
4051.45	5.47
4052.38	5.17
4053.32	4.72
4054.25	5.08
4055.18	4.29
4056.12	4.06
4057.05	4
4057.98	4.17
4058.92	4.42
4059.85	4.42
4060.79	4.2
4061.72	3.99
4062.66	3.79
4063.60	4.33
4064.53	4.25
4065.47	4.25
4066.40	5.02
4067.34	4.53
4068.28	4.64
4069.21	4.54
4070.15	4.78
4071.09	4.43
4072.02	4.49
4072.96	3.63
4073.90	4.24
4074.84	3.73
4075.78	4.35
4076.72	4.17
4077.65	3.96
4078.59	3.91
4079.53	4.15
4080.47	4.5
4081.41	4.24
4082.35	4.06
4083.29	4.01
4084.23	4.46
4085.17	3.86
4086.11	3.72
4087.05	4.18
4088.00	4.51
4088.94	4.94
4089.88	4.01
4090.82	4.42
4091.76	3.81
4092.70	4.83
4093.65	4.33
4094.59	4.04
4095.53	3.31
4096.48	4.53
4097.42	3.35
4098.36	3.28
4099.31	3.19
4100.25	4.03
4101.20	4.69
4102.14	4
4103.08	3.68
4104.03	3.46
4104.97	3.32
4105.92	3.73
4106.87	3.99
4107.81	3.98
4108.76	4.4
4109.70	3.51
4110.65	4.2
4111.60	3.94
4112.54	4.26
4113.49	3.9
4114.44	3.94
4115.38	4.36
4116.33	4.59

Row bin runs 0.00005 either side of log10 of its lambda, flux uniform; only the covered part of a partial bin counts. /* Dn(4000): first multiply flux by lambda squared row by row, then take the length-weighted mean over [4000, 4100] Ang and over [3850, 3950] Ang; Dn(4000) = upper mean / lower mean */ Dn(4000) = 1.38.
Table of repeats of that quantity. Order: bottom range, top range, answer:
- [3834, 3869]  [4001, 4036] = 1.45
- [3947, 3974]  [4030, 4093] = 1.48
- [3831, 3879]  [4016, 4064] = 1.51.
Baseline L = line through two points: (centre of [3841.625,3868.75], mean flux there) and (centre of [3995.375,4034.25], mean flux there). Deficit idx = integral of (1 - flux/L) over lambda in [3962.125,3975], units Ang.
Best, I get 5.1 Ang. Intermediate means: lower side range 3.46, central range 2.46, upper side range 4.35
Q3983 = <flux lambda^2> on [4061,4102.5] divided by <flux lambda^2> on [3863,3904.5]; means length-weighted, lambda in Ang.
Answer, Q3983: 1.4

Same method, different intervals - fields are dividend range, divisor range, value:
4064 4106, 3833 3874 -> 1.43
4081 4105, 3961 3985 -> 1.42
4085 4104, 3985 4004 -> 1.02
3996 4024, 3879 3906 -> 1.42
